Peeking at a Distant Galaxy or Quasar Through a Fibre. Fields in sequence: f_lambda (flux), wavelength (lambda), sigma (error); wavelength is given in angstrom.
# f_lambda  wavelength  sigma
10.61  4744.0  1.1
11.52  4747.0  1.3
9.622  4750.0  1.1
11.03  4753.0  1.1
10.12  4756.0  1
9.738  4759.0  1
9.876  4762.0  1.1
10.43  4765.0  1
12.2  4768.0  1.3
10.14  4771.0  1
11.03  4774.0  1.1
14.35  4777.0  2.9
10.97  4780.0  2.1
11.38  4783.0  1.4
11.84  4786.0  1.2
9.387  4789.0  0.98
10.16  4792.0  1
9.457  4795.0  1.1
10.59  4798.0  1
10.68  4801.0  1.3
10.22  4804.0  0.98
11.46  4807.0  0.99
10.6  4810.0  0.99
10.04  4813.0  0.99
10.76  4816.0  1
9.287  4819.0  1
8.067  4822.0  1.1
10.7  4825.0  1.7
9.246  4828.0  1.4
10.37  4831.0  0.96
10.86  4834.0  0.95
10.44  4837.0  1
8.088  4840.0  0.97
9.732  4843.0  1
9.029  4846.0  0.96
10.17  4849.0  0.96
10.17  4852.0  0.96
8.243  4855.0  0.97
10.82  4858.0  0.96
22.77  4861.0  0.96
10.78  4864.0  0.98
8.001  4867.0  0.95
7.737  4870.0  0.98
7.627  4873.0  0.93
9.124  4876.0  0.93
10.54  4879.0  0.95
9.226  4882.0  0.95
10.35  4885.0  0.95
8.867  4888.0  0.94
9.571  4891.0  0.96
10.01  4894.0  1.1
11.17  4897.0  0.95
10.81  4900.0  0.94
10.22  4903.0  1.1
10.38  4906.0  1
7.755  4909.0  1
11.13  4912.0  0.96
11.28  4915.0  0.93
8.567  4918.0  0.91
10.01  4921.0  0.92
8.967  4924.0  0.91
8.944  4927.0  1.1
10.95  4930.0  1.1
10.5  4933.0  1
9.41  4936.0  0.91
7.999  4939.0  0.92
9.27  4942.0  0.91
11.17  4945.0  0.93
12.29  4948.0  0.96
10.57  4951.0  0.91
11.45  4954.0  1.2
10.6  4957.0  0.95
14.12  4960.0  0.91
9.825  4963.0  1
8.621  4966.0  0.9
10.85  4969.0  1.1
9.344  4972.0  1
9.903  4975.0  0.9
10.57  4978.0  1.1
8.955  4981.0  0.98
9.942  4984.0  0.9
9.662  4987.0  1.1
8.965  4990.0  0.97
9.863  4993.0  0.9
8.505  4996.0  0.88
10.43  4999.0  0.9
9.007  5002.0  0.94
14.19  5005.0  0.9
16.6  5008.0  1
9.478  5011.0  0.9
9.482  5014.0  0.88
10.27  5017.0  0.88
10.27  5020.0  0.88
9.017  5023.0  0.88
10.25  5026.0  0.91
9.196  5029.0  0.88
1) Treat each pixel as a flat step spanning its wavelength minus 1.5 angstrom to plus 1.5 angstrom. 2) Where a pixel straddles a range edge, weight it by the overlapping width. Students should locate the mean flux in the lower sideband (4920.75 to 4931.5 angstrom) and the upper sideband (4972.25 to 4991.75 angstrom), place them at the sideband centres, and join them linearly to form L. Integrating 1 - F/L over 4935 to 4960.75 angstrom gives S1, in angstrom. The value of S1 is -2.7 angstrom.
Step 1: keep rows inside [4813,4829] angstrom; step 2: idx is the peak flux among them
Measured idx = 10.76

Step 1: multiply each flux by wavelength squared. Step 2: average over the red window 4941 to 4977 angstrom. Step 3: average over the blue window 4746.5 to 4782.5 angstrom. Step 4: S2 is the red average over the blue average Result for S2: 1.1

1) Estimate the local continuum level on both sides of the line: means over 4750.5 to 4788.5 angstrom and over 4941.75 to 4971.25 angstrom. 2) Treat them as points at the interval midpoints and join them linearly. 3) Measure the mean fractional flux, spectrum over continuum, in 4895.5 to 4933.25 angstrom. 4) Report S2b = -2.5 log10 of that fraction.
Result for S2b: 0.092 mag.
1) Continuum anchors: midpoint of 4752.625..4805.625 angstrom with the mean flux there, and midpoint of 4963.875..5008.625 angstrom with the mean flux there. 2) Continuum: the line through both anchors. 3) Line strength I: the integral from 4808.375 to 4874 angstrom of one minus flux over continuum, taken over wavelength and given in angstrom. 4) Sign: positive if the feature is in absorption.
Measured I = 2.6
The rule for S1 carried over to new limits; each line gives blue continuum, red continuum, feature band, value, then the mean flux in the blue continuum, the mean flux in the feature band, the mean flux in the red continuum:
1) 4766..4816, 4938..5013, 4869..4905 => 3.52 angstrom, 10.9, 9.64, 10.5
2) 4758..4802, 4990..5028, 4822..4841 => 1.61 angstrom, 10.8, 9.85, 10.5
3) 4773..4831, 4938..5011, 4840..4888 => 1.61 angstrom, 10.5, 10.2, 10.5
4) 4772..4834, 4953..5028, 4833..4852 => 1.41 angstrom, 10.5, 9.73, 10.4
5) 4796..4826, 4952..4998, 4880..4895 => 0.79 angstrom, 10.2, 9.62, 10.1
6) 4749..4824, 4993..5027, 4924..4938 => 1.11 angstrom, 10.5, 9.78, 10.7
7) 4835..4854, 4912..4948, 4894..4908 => -0.97 angstrom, 9.6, 10.5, 9.9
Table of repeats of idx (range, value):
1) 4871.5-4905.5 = 11.17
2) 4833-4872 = 22.77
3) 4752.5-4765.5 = 11.03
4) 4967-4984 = 10.85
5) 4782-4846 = 11.84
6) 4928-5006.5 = 14.19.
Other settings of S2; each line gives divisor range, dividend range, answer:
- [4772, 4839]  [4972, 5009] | 1.07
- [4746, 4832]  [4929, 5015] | 1.07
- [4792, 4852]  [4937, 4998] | 1.07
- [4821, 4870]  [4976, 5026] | 1.06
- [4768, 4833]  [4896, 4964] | 1.03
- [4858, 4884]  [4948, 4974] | 1.04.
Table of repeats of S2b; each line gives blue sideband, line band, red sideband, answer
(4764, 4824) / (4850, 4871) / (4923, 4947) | -0.11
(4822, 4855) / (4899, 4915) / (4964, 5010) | -0.02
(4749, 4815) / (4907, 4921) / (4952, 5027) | 0.08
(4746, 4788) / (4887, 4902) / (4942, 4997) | 0.04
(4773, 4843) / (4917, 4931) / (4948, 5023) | 0.11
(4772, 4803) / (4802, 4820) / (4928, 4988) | 0.04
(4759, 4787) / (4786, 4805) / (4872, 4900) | 0.08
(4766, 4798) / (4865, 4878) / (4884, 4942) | 0.22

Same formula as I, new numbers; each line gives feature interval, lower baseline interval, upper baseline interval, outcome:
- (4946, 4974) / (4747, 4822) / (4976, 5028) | -1.29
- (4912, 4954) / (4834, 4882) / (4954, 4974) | 1.63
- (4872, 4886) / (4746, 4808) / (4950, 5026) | 1.58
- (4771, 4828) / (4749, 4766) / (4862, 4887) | -3.84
